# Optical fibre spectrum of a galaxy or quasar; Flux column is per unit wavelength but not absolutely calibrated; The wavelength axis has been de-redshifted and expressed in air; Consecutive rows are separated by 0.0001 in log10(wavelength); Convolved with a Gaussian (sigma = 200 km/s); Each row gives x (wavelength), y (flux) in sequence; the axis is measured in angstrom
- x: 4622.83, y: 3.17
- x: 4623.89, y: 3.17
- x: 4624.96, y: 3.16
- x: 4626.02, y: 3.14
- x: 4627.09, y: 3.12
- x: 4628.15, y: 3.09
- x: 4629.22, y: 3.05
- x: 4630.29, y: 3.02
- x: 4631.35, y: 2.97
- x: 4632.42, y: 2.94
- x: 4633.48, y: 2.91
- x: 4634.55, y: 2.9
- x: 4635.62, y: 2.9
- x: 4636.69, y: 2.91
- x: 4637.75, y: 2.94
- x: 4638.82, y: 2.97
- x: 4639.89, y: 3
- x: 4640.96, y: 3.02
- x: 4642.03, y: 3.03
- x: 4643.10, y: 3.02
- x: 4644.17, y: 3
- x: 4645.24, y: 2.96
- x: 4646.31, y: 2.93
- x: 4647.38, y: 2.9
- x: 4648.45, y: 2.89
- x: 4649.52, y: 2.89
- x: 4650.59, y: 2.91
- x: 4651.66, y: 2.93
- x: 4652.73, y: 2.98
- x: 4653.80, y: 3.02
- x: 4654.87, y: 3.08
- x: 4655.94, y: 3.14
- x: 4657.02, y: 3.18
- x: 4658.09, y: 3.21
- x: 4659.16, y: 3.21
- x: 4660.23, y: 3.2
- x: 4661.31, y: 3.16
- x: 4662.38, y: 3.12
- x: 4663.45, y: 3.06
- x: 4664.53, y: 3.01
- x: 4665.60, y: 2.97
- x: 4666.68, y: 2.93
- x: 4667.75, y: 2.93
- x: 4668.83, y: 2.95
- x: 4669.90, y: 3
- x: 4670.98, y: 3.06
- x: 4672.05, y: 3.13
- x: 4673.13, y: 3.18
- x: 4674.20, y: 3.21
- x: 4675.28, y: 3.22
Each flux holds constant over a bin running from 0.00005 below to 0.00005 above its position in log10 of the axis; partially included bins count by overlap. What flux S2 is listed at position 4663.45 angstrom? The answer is 3.06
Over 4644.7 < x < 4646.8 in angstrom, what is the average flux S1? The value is 2.94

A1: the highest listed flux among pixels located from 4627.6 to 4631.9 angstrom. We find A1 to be 3.09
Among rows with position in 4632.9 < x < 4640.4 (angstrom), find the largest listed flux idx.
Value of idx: 3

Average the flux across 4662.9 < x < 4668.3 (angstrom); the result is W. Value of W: 2.98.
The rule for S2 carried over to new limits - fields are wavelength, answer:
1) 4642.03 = 3.03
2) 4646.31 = 2.93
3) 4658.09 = 3.21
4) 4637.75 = 2.94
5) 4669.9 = 3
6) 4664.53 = 3.01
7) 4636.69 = 2.91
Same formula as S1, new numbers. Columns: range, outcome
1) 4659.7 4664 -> 3.13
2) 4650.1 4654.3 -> 2.96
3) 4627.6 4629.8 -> 3.07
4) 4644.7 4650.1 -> 2.91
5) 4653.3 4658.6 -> 3.13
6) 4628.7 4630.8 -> 3.03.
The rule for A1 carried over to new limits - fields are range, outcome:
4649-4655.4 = 3.08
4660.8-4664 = 3.16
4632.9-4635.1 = 2.91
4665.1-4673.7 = 3.18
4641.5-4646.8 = 3.03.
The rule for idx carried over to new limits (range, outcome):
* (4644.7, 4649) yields 2.96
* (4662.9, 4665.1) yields 3.06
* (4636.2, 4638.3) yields 2.94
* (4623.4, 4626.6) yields 3.17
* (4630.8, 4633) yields 2.97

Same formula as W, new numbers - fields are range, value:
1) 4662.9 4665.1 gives 3.04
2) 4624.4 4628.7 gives 3.12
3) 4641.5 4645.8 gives 3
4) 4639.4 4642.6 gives 3.01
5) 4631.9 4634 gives 2.93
